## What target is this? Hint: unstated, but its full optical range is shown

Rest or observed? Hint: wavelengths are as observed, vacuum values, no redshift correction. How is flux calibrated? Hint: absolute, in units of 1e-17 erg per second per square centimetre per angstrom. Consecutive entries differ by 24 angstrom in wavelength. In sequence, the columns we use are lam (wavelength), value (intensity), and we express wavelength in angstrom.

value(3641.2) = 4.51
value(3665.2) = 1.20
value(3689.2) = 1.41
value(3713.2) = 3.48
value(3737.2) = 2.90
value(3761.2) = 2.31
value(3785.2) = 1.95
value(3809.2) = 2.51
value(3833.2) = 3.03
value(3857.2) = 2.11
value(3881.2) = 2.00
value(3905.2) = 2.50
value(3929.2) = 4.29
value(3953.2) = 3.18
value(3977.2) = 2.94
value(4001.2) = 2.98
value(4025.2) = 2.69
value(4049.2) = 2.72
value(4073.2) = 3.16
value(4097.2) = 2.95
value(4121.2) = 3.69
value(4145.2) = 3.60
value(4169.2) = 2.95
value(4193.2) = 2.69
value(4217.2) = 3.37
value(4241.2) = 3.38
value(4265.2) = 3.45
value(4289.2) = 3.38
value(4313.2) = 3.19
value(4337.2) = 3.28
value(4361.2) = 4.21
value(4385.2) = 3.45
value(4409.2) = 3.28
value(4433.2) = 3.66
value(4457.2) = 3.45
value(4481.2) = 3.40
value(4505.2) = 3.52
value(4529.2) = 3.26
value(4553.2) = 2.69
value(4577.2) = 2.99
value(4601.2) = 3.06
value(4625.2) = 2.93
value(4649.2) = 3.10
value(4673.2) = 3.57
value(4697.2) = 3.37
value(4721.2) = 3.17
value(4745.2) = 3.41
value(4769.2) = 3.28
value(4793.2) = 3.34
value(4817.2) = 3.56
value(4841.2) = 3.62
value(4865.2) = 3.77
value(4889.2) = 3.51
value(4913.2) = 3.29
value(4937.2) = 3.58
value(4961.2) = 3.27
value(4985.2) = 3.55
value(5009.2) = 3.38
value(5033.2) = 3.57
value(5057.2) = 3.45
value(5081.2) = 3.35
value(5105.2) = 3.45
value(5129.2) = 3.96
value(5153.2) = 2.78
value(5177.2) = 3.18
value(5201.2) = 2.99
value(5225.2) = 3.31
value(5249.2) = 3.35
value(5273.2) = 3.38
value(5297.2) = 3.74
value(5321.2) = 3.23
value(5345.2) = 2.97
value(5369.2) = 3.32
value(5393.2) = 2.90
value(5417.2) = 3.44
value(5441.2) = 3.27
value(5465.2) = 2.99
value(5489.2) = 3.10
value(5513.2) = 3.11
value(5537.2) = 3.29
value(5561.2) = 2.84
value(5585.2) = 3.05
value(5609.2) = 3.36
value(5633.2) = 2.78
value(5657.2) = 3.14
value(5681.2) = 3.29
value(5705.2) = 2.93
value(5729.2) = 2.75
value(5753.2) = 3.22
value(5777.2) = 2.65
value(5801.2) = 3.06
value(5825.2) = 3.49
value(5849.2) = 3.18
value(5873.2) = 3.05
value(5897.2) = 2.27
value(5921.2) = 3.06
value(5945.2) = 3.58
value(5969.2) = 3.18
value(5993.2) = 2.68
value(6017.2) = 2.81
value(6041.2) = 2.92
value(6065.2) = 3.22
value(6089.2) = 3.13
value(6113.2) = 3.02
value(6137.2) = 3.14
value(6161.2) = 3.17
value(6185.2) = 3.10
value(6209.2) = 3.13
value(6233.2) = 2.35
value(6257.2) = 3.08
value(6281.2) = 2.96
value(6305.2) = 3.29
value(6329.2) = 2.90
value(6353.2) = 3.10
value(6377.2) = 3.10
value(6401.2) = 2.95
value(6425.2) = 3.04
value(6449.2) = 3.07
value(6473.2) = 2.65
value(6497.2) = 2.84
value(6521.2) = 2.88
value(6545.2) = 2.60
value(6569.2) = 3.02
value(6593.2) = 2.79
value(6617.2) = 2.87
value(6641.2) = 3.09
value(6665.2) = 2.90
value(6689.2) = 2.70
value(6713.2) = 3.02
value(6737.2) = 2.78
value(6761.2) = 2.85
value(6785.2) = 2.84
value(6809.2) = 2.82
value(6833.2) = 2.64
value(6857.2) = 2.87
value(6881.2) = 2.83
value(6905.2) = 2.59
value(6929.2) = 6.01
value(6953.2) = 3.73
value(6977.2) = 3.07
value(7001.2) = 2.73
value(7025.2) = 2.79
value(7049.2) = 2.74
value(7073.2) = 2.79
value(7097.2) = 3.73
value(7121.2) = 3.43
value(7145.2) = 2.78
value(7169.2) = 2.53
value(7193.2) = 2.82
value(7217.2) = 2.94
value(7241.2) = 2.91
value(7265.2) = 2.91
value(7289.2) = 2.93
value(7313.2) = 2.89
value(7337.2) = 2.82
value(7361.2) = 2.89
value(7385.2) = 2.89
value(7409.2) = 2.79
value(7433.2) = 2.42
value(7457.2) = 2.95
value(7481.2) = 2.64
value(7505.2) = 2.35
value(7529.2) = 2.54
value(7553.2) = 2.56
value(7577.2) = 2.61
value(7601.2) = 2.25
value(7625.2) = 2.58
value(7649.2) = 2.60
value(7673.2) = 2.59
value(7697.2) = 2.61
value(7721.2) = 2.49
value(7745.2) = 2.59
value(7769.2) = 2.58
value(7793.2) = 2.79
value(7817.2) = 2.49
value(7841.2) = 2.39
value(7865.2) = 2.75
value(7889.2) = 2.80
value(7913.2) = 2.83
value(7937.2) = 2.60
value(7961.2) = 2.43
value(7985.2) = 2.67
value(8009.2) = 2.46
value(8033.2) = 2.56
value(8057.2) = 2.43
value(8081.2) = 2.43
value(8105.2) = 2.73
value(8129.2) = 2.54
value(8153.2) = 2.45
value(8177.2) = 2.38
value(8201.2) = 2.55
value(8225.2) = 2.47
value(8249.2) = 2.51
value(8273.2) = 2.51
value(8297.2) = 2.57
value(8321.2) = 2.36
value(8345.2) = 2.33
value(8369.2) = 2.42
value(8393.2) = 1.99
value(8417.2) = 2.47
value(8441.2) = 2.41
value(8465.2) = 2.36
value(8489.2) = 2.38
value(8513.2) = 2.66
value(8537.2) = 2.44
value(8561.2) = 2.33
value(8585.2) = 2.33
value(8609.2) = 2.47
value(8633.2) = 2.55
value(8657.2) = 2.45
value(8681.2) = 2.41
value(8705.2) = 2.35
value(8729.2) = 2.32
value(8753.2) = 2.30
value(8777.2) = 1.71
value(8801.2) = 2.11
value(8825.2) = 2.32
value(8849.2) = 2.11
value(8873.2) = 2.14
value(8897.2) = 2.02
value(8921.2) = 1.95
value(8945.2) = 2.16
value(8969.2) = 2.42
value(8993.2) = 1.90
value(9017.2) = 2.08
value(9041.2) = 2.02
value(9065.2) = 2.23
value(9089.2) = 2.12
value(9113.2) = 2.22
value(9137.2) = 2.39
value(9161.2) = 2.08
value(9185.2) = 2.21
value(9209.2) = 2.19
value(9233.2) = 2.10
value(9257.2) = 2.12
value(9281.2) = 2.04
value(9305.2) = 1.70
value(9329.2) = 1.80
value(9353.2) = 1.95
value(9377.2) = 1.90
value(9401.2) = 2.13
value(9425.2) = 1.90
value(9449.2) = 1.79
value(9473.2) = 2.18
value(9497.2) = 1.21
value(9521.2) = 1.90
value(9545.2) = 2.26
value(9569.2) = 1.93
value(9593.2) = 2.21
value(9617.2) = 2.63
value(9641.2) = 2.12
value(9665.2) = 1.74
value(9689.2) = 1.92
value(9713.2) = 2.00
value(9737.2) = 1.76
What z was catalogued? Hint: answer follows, 0.057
